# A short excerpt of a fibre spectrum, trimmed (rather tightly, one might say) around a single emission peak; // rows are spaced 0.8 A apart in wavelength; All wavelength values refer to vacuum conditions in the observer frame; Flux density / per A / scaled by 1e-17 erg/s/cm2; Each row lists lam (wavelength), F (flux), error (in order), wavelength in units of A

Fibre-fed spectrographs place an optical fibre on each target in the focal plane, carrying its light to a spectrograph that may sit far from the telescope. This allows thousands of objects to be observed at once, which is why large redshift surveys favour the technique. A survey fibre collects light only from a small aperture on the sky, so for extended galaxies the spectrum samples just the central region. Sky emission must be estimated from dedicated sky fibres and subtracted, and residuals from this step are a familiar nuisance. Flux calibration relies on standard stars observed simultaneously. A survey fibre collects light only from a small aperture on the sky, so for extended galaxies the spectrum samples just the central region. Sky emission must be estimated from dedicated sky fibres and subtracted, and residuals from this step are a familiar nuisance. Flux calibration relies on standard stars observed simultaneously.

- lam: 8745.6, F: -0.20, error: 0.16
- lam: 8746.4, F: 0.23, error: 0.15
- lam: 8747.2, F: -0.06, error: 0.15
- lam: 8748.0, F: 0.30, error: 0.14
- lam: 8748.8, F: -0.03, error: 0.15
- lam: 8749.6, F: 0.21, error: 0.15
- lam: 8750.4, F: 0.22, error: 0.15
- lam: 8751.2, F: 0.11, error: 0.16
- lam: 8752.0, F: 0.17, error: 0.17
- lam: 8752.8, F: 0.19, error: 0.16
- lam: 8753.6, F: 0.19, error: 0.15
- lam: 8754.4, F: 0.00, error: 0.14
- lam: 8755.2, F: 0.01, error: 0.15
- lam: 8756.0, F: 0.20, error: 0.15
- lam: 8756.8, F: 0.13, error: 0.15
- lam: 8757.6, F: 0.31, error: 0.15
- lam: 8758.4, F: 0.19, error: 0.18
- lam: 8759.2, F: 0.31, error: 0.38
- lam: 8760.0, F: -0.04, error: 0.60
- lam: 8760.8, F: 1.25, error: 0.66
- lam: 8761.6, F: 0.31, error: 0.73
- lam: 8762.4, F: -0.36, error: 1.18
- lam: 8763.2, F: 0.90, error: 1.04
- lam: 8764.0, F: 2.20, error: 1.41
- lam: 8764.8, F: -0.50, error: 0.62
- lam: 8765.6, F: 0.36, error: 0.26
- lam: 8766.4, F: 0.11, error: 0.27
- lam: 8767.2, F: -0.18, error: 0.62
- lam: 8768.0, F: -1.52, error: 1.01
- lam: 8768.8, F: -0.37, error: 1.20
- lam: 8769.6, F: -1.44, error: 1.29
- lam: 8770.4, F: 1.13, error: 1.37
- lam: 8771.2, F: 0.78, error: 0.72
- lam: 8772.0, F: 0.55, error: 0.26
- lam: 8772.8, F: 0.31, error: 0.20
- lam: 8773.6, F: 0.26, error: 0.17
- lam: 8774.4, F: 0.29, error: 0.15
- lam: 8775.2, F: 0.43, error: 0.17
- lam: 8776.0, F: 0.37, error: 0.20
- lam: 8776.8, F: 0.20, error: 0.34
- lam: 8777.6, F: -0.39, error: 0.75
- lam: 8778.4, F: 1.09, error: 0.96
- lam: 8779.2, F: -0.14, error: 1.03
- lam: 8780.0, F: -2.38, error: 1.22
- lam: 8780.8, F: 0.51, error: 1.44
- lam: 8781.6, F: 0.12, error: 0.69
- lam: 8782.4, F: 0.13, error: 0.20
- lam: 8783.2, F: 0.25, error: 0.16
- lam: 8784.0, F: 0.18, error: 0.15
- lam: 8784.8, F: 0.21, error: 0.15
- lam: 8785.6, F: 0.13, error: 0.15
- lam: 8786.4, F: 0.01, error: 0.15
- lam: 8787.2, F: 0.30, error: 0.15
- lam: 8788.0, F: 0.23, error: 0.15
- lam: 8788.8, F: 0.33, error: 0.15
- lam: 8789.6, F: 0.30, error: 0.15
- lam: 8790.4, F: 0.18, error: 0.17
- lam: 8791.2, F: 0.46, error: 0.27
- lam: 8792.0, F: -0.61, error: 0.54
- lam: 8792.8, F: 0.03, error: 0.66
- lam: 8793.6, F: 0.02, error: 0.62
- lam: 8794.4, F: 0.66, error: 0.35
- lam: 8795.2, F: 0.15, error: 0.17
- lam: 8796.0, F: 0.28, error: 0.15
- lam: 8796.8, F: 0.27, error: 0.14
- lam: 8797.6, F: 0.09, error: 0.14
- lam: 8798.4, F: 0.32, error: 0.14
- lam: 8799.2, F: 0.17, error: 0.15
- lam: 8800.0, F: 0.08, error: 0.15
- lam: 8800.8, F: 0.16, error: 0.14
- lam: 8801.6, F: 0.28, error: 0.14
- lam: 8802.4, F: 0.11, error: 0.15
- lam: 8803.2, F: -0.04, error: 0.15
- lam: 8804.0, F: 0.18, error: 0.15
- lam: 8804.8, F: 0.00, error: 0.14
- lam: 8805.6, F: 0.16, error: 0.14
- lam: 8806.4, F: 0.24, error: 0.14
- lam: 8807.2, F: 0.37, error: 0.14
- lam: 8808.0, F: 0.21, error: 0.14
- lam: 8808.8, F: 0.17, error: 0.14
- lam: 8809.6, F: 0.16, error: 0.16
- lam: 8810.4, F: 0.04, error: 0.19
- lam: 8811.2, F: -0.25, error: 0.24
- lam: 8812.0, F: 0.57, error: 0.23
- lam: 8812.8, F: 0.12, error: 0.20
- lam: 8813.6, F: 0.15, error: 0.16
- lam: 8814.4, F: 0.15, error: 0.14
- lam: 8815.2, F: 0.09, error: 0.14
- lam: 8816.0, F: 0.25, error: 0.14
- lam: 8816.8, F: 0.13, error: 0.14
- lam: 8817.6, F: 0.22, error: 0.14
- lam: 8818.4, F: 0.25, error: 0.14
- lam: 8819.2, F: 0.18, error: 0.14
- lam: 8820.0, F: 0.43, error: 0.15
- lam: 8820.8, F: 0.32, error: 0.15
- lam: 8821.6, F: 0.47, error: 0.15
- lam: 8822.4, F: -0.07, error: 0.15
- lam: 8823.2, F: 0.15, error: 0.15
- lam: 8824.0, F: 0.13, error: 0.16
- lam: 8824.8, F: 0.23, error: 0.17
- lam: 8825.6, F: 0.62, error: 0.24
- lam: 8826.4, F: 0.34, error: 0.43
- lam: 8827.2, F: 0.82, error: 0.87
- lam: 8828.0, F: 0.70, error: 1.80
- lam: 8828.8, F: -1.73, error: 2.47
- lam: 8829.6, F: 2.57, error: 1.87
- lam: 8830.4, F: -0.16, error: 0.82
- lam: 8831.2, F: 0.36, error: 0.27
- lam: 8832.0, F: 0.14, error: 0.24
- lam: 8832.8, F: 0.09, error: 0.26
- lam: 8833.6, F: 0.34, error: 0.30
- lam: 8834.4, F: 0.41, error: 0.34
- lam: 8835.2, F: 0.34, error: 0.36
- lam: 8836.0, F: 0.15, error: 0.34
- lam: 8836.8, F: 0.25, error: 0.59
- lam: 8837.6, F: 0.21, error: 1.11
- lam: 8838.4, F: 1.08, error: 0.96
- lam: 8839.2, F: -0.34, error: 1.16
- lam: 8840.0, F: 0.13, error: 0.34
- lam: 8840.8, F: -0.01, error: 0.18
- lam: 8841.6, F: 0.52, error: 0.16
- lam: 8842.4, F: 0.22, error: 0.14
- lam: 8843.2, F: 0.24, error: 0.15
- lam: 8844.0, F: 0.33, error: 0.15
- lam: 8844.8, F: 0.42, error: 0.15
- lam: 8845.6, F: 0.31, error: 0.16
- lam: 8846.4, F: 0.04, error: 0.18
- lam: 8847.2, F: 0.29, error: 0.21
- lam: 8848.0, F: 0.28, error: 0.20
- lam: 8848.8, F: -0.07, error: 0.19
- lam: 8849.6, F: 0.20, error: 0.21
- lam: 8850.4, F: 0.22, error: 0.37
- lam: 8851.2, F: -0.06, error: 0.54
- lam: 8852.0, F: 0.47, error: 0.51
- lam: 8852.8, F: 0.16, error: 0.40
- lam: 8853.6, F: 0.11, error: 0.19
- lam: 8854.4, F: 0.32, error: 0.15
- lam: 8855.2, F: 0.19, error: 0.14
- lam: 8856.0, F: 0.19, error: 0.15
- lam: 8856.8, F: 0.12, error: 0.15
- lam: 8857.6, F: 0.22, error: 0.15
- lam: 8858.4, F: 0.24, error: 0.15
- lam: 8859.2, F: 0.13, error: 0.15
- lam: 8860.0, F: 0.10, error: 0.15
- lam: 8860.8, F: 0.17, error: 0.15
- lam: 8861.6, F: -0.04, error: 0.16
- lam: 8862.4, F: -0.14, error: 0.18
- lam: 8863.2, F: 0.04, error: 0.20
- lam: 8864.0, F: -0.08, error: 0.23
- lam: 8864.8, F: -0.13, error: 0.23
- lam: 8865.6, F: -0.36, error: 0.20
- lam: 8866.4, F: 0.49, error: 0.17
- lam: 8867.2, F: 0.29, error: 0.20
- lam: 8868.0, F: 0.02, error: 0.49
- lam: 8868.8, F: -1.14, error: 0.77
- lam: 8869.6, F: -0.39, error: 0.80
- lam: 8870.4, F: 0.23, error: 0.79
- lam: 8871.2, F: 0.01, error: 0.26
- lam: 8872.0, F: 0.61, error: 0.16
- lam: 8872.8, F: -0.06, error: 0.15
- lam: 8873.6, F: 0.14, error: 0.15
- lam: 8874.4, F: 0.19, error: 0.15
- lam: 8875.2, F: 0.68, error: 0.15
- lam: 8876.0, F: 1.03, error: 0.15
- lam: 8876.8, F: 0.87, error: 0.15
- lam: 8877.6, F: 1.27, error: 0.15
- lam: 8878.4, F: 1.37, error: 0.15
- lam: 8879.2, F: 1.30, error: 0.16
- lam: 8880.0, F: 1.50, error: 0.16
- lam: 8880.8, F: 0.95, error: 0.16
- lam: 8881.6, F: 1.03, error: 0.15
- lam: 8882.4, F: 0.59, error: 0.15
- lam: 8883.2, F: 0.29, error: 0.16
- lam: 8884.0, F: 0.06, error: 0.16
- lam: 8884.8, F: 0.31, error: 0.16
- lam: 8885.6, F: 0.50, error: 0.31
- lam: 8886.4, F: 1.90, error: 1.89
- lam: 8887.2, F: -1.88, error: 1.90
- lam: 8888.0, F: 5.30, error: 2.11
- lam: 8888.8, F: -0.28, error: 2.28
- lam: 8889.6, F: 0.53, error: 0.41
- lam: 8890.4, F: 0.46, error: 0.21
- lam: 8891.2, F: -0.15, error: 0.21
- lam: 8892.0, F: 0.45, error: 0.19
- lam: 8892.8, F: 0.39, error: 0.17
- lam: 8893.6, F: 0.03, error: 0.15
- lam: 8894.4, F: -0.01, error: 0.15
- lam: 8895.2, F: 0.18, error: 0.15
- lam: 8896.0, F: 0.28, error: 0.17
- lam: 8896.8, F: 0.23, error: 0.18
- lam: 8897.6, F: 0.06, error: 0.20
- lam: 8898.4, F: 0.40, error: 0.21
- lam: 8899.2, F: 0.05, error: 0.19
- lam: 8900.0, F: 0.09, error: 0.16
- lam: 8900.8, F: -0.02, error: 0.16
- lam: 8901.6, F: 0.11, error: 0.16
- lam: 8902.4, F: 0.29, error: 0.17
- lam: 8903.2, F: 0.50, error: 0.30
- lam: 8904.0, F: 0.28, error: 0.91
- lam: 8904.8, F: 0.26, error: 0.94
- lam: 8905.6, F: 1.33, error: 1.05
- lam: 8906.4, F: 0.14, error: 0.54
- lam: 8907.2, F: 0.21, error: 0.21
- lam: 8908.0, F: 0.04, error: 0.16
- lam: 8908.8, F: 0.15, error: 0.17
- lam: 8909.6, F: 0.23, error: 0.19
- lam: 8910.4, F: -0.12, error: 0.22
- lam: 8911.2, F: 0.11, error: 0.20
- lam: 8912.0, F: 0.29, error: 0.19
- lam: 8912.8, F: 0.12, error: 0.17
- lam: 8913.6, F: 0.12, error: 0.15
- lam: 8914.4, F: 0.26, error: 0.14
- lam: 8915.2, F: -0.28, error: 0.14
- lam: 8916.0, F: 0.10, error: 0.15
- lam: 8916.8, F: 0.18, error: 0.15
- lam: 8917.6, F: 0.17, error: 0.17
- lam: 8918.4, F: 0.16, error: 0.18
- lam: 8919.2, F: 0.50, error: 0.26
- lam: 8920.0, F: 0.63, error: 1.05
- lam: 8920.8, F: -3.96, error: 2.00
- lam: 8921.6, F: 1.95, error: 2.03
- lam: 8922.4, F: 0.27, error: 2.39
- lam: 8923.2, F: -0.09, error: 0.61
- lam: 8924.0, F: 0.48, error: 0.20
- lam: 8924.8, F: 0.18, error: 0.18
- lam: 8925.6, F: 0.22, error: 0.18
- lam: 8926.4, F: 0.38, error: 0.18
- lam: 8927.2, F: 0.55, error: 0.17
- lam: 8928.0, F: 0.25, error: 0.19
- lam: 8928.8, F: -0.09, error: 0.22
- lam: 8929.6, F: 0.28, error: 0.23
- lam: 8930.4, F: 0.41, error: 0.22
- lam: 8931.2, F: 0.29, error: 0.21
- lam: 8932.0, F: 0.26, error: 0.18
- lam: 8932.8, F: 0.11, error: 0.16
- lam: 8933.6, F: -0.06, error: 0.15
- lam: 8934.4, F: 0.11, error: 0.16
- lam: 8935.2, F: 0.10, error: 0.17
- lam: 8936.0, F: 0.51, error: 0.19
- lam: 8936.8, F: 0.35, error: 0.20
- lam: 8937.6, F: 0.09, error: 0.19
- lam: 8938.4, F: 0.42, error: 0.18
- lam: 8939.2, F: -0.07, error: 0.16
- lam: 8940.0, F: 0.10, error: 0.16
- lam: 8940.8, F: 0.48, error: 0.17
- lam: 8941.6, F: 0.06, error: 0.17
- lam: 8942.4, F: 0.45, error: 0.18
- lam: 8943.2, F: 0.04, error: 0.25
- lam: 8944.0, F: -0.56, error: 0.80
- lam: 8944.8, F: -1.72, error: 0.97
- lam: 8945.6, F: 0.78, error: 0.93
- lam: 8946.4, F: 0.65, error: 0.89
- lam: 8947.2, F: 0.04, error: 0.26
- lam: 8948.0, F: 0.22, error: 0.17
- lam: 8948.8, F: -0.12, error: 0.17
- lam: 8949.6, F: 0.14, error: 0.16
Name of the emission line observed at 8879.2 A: Hbeta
